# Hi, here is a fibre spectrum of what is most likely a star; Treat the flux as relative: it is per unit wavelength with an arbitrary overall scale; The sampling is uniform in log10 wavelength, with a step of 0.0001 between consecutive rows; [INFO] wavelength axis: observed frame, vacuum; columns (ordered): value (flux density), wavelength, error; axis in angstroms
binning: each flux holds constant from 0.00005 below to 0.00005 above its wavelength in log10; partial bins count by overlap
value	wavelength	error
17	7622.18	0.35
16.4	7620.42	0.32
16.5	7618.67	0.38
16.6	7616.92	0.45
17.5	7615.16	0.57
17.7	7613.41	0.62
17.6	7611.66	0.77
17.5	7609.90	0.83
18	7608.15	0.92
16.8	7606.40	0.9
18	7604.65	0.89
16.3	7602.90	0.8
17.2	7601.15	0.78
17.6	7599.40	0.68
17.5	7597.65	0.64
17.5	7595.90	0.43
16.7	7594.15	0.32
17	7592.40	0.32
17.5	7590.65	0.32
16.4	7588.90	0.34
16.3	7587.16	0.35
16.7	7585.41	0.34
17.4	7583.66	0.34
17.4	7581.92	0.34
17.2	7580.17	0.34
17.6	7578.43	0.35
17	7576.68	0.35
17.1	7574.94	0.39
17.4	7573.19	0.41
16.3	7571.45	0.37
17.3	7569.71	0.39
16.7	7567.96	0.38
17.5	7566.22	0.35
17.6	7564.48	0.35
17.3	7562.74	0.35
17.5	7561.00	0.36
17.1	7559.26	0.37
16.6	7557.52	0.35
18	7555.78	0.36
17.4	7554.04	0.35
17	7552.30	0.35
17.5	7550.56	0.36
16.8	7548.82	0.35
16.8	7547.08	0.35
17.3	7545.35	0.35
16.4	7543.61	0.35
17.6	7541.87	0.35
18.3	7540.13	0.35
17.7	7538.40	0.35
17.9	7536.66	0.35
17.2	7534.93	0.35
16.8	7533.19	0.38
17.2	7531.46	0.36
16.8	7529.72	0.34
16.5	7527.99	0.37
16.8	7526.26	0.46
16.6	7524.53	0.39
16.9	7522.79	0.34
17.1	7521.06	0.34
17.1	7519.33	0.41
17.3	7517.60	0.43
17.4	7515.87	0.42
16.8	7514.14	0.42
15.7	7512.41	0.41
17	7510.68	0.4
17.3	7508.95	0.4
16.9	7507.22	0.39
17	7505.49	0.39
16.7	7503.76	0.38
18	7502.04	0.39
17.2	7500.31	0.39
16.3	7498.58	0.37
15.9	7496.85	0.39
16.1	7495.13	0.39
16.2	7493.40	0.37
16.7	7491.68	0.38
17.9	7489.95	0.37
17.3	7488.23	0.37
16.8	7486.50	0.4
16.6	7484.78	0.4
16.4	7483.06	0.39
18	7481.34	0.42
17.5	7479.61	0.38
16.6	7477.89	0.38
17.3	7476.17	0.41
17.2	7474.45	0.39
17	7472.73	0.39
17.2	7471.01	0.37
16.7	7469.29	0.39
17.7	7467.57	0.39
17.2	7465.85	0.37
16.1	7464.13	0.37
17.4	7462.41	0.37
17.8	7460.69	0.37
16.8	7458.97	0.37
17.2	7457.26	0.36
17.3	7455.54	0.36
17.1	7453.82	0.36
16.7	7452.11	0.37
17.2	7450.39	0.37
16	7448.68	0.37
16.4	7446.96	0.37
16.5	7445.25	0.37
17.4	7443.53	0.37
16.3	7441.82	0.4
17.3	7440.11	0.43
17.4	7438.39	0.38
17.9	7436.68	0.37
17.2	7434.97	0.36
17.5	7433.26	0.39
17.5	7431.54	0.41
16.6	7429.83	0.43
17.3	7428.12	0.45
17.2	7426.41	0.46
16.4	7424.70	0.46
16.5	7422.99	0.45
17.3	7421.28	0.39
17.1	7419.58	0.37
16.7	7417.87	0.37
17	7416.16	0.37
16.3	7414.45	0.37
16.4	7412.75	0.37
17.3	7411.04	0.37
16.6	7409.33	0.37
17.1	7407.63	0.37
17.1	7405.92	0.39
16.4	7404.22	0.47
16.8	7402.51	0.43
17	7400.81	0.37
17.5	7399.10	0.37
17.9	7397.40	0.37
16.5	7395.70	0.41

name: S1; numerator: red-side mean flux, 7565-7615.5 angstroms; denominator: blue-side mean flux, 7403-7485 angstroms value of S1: 1.01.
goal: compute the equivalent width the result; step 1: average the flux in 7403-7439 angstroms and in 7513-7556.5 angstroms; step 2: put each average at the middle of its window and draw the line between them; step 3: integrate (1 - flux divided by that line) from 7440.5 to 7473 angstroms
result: 0.17 angstroms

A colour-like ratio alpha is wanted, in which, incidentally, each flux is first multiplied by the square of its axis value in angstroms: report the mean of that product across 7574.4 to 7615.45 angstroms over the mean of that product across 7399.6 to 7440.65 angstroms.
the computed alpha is 1.06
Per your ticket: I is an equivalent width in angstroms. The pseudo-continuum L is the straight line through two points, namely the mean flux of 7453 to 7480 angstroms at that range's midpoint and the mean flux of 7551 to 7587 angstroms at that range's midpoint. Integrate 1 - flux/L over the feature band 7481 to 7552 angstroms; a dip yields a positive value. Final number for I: 0.7 angstroms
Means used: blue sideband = 17.1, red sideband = 17.2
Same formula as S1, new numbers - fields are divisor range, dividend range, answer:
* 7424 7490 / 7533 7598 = 1.01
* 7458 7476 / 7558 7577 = 1.00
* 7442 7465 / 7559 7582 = 1.02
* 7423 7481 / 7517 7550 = 1.00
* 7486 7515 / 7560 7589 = 1.02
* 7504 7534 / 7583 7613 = 1.02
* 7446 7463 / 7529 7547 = 1.02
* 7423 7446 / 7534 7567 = 1.01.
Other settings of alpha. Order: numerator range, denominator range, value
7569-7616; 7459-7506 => 1.04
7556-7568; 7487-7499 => 1.06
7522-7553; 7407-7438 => 1.04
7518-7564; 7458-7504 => 1.03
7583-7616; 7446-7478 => 1.05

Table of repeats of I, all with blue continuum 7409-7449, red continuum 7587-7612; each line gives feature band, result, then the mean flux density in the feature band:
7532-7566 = -0.36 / 17.3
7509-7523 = 0.11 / 16.9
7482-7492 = 0.03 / 17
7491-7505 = 0.33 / 16.6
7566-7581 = 0.05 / 17.1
